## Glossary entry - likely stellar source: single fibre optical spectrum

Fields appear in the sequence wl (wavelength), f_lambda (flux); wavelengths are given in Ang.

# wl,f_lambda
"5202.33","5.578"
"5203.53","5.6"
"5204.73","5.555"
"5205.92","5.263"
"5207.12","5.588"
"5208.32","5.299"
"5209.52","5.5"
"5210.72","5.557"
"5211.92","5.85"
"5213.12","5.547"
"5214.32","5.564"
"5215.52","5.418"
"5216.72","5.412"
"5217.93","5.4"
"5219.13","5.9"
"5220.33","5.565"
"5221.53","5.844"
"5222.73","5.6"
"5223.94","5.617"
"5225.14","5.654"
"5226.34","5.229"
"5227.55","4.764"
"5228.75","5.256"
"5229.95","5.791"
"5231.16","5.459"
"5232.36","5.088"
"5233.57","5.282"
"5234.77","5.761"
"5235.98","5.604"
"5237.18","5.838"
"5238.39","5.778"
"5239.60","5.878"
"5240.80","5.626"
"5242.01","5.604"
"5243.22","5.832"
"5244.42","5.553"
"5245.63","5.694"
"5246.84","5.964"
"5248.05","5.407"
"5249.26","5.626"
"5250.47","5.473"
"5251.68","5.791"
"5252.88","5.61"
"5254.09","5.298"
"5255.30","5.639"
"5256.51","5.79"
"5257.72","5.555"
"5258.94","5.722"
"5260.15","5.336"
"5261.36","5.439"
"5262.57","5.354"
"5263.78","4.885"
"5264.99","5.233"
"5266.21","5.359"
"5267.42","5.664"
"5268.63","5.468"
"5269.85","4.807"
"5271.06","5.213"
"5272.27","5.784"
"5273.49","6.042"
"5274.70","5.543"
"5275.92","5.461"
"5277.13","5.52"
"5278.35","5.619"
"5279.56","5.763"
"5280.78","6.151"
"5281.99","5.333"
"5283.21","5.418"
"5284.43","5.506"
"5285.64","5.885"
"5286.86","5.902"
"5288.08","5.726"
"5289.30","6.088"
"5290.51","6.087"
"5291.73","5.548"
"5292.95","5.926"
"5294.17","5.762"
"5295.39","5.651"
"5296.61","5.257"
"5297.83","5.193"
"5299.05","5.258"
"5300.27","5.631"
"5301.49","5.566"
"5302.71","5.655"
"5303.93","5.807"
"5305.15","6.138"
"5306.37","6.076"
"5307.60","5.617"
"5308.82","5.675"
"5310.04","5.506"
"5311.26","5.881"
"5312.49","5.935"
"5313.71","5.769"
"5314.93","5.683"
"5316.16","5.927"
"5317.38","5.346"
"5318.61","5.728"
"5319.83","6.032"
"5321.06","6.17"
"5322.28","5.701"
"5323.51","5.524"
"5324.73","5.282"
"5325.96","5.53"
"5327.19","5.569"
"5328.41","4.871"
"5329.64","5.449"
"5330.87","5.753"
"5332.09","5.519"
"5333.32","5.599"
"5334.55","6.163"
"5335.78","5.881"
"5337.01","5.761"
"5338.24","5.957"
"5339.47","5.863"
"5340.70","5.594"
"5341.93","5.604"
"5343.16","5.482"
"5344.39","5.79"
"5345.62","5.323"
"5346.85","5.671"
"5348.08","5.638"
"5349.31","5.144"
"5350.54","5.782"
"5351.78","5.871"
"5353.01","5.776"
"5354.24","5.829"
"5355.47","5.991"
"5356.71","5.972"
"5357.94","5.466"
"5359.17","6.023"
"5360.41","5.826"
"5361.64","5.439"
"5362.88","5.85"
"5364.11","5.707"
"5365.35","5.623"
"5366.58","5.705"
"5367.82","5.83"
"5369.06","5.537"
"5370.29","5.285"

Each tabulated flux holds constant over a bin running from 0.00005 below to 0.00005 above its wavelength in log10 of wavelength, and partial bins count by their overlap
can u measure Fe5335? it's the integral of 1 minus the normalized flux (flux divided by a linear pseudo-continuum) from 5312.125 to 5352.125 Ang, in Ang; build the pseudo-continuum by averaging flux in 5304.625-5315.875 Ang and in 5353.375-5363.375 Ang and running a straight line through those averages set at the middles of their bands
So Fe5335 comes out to 0.98 Ang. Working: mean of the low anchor 5.81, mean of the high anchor 5.8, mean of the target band 5.66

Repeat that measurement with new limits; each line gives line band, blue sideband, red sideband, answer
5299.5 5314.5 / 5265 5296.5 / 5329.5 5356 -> -0.3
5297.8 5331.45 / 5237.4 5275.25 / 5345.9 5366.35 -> -0.1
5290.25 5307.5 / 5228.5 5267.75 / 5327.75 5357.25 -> -0.2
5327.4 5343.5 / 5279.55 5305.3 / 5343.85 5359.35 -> 0.1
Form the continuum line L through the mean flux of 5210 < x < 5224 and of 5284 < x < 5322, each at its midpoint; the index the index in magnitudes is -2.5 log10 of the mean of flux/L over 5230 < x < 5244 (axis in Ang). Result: 0.00 mag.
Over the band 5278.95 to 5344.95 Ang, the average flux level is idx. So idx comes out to 5.69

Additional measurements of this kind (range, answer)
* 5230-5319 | 5.62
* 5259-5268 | 5.35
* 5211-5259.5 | 5.58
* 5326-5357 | 5.67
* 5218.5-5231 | 5.52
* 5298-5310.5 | 5.68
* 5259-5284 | 5.48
